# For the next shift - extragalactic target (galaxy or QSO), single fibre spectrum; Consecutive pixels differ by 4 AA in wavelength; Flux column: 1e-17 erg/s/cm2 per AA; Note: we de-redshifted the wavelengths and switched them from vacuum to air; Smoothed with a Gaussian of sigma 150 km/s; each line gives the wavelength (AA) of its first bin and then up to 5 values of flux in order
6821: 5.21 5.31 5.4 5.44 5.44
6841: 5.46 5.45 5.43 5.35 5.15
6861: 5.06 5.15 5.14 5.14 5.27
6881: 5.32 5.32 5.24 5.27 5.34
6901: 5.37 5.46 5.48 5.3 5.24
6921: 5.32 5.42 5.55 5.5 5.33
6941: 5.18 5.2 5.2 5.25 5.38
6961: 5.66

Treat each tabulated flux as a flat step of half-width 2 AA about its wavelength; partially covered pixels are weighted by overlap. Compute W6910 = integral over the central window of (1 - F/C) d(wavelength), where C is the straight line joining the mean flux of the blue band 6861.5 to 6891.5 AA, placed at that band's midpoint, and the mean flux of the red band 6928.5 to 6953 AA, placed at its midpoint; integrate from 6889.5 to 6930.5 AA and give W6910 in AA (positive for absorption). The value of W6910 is -0.8 AA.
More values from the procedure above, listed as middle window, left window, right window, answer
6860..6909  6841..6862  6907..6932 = 0.7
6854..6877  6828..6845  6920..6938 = 1.2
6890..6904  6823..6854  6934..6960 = 0.0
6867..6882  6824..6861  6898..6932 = 0.5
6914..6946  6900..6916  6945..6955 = -0.3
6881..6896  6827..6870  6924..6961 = 0.1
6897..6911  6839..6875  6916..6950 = -0.3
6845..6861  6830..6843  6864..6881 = 0.1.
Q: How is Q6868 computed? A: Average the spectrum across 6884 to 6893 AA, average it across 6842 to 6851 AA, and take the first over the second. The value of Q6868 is 0.97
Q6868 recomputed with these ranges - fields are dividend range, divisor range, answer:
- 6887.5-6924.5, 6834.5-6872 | 1.01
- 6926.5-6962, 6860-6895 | 1.03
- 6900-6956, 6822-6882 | 1.01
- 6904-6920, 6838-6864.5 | 1.01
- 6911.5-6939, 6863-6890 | 1.03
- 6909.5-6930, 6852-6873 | 1.04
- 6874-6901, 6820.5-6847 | 0.98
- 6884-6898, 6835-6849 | 0.97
